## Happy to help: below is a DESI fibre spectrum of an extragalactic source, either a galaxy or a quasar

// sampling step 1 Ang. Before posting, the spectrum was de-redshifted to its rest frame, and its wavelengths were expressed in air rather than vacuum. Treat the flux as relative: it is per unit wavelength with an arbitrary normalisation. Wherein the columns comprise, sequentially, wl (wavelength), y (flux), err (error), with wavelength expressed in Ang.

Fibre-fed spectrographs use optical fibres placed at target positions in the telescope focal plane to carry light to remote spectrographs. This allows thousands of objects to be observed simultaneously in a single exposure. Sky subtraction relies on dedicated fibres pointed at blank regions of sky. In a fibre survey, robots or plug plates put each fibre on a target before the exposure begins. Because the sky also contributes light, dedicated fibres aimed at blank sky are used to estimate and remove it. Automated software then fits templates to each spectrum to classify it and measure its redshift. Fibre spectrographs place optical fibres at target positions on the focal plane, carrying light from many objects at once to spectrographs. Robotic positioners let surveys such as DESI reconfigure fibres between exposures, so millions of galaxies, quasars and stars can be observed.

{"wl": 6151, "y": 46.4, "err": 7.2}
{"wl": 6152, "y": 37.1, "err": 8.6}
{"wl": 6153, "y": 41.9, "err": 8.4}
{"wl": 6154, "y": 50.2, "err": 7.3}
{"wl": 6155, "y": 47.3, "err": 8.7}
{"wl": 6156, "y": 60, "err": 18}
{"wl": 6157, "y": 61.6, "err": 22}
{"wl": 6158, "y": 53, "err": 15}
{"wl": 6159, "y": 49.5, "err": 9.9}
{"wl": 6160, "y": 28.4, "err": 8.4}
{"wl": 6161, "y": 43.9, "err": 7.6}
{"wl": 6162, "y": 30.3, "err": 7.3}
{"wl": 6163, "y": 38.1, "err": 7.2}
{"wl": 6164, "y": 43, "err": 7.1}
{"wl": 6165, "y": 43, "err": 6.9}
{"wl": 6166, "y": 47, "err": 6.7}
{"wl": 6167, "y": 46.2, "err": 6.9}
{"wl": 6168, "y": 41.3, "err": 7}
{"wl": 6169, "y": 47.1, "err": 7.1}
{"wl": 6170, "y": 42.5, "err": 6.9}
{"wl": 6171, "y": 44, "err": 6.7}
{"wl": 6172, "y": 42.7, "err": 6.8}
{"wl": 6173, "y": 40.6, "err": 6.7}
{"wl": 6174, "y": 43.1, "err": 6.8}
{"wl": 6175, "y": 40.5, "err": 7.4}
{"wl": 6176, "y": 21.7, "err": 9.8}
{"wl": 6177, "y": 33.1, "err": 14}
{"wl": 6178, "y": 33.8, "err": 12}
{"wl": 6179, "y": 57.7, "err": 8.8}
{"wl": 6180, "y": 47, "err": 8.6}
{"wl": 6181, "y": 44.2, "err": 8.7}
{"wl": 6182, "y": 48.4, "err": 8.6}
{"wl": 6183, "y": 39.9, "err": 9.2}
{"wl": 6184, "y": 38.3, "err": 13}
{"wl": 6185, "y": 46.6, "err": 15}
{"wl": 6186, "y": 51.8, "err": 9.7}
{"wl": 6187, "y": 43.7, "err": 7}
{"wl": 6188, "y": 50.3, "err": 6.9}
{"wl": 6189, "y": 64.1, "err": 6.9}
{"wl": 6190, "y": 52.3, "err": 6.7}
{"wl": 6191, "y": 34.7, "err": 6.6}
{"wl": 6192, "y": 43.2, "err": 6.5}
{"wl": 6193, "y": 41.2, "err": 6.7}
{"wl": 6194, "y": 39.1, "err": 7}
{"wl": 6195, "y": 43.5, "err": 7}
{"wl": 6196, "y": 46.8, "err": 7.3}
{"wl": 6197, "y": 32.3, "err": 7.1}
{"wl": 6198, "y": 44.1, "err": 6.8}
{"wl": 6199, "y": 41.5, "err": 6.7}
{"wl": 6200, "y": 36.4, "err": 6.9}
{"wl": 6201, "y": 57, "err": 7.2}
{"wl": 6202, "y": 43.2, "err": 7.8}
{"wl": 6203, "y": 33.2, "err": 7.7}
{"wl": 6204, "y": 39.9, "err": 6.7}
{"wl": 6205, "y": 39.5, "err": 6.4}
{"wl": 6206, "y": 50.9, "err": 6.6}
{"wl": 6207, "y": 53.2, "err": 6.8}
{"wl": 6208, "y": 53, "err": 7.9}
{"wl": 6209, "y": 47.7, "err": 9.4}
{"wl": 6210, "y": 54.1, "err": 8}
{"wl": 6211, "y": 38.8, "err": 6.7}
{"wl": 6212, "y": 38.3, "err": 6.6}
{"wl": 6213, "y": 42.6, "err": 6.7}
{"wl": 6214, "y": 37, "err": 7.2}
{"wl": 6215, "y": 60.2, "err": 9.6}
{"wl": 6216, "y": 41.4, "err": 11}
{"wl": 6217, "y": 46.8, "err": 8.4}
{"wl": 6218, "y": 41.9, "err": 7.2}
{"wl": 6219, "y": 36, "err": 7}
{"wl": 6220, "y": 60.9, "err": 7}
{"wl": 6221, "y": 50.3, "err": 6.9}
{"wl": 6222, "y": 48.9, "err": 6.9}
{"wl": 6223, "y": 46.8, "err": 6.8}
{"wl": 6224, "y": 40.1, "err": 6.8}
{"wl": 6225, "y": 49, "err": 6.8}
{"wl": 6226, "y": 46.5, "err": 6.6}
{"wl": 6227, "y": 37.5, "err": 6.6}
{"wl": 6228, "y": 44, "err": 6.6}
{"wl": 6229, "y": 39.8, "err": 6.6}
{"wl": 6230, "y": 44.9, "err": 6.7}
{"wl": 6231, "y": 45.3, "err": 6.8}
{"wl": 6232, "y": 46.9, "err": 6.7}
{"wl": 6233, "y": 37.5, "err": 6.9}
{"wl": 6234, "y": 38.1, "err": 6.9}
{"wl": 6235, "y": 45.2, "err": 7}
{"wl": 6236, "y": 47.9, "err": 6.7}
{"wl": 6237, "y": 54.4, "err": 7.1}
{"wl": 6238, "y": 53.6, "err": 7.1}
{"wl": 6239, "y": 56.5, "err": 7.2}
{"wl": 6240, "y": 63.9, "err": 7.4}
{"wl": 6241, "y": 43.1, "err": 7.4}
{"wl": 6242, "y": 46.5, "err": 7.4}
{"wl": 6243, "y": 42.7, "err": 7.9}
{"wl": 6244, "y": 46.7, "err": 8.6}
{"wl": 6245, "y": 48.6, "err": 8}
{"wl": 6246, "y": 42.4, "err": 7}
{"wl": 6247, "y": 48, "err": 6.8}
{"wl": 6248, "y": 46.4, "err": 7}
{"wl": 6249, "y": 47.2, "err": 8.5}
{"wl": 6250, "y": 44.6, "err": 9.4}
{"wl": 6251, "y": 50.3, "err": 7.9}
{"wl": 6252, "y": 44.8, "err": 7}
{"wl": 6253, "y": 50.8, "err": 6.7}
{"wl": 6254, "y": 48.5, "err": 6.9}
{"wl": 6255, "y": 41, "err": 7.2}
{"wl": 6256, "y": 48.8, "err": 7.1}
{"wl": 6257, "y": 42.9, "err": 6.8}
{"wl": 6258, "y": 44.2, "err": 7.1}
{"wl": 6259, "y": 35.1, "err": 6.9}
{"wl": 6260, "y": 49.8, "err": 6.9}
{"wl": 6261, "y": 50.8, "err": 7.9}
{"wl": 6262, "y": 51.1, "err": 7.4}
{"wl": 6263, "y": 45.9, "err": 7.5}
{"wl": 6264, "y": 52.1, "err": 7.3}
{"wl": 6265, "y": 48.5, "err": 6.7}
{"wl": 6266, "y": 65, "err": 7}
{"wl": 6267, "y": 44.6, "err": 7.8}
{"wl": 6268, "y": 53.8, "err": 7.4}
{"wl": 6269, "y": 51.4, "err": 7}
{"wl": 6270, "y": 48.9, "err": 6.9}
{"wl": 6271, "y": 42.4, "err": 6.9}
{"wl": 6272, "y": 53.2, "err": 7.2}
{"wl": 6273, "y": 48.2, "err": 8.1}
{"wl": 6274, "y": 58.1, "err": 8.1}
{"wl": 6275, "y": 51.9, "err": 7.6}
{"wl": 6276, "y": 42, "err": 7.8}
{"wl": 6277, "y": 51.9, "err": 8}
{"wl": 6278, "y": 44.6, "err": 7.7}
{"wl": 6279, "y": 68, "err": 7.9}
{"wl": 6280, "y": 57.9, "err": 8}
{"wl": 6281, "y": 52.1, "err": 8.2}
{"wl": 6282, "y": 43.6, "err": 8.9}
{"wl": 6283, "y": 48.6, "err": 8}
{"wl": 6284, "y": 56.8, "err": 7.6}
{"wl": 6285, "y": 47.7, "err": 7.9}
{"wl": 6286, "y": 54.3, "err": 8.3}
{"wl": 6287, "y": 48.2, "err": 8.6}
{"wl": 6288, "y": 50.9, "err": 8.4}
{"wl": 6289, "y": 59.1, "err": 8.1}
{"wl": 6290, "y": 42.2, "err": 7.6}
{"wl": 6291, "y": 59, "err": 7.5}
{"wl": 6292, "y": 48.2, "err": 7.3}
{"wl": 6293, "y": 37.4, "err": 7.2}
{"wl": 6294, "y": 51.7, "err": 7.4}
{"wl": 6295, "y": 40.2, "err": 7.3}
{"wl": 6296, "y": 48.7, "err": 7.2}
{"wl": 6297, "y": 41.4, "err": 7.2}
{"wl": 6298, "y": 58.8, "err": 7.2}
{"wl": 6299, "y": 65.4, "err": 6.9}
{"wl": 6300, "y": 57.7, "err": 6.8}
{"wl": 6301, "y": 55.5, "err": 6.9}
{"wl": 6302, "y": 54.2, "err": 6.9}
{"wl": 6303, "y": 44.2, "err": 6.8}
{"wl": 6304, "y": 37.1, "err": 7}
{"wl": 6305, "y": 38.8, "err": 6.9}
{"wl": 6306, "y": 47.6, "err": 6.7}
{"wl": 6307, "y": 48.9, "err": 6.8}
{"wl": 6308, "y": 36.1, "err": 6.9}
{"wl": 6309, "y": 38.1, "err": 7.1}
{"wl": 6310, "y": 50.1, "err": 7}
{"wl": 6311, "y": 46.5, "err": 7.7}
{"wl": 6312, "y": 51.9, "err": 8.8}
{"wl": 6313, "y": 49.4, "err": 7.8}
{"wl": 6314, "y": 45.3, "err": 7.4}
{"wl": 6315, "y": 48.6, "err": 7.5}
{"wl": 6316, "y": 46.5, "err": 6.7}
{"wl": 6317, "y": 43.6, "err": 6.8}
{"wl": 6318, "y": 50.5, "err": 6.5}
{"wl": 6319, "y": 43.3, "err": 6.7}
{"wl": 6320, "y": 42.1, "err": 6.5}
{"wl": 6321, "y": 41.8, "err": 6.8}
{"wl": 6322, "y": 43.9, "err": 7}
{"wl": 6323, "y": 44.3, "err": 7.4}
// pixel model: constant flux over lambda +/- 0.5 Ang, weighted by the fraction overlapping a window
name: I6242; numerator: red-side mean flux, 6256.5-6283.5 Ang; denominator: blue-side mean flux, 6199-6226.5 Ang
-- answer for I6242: 1.1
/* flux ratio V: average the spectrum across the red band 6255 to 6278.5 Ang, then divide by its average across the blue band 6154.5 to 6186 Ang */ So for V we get 1.12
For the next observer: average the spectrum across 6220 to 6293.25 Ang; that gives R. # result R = 48.5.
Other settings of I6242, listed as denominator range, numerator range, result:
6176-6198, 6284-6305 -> 1.14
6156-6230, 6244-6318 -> 1.10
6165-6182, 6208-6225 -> 1.09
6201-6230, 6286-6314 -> 1.07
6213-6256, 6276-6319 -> 1.06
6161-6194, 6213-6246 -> 1.08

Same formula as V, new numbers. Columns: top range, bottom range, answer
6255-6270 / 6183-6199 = 1.09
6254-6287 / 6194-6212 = 1.13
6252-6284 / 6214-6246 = 1.06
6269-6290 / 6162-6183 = 1.22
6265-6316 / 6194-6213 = 1.13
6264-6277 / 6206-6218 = 1.09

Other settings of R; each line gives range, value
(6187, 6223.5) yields 45.3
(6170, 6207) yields 43.2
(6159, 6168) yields 40.6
